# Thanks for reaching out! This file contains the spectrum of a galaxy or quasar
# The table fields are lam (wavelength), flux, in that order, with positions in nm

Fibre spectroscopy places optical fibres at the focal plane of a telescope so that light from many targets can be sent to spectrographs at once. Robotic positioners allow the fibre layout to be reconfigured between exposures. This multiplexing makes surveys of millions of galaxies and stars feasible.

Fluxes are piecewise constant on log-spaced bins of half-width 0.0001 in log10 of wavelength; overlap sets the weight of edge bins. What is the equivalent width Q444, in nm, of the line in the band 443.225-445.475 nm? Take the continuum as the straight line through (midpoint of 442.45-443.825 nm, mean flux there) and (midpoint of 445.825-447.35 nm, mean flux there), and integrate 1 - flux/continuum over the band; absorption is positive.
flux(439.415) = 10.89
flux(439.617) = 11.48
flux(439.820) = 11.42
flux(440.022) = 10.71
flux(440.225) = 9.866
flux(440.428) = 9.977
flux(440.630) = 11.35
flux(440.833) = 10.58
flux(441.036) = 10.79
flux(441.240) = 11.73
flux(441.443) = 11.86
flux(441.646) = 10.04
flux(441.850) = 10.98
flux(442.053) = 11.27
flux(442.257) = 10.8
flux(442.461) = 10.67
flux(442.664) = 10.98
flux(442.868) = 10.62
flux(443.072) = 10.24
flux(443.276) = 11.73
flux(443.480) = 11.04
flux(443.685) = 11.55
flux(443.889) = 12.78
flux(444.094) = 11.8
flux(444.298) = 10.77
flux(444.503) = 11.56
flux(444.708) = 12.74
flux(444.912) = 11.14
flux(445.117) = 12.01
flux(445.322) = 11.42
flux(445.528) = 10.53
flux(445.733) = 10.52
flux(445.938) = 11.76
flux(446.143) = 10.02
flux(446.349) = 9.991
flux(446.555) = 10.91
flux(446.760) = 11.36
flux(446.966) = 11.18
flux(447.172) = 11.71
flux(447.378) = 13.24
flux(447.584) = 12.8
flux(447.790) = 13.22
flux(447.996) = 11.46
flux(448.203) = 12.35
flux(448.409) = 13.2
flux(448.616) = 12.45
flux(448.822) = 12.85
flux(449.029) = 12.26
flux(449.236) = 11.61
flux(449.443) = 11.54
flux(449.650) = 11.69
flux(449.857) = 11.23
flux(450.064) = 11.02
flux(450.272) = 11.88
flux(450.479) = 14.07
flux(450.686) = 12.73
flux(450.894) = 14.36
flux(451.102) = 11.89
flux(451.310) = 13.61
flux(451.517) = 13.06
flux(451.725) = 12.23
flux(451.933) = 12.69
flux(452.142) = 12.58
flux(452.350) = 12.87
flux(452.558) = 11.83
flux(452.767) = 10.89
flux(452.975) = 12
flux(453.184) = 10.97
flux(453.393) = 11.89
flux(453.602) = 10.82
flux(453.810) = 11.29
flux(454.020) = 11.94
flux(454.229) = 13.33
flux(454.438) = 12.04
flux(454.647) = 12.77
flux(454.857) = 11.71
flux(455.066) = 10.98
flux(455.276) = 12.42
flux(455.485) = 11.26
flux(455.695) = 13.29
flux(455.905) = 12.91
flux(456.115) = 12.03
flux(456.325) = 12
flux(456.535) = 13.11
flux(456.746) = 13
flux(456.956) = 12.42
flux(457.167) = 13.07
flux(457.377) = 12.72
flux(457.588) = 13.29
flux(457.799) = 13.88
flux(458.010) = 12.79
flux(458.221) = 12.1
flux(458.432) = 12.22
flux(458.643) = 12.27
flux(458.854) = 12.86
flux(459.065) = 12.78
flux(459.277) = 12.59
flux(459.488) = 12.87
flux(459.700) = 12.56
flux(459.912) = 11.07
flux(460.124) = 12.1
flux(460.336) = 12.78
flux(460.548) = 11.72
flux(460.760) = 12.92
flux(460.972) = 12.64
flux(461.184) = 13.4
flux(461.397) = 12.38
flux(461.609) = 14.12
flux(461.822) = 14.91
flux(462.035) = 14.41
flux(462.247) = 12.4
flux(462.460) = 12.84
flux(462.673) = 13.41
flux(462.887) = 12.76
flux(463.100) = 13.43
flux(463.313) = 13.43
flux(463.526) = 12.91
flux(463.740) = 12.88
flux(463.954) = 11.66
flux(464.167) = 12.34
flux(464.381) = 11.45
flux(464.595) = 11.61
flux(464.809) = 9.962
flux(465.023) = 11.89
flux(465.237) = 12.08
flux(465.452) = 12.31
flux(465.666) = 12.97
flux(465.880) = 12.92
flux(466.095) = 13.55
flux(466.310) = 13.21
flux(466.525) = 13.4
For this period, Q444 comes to -0.12 nm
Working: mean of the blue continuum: 11.1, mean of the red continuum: 11.1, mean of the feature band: 11.7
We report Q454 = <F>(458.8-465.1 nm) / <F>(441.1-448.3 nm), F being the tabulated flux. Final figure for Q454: 1.11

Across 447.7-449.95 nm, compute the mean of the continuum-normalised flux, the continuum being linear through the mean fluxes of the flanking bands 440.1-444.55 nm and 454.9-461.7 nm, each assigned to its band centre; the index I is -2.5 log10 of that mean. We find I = -0.05 mag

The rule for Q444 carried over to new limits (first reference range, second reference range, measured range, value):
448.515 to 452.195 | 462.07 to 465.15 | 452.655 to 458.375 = 0.07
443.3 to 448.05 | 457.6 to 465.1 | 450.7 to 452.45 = -0.14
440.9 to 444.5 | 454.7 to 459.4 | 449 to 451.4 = -0.09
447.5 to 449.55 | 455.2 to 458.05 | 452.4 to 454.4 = 0.14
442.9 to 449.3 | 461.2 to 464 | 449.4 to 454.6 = 0.02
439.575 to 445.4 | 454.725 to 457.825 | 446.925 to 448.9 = -0.13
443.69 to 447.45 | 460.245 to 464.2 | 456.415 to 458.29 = -0.06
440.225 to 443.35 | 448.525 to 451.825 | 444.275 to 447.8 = 0.06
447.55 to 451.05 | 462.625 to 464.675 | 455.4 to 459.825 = -0.06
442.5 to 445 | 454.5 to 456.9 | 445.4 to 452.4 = -0.17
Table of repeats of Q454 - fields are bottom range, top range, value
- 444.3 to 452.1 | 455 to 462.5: 1.06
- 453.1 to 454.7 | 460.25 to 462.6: 1.11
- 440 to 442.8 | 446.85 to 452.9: 1.14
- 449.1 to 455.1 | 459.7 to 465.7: 1.04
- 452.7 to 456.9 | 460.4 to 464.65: 1.07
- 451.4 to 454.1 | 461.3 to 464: 1.11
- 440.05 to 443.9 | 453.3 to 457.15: 1.11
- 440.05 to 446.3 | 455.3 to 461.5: 1.13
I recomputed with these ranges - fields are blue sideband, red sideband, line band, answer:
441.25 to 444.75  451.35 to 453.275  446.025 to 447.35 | 0.06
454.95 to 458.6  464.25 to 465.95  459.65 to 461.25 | -0.01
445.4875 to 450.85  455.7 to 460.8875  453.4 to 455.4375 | 0.04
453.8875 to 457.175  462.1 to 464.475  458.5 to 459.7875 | -0.01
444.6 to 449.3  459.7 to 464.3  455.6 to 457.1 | -0.02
